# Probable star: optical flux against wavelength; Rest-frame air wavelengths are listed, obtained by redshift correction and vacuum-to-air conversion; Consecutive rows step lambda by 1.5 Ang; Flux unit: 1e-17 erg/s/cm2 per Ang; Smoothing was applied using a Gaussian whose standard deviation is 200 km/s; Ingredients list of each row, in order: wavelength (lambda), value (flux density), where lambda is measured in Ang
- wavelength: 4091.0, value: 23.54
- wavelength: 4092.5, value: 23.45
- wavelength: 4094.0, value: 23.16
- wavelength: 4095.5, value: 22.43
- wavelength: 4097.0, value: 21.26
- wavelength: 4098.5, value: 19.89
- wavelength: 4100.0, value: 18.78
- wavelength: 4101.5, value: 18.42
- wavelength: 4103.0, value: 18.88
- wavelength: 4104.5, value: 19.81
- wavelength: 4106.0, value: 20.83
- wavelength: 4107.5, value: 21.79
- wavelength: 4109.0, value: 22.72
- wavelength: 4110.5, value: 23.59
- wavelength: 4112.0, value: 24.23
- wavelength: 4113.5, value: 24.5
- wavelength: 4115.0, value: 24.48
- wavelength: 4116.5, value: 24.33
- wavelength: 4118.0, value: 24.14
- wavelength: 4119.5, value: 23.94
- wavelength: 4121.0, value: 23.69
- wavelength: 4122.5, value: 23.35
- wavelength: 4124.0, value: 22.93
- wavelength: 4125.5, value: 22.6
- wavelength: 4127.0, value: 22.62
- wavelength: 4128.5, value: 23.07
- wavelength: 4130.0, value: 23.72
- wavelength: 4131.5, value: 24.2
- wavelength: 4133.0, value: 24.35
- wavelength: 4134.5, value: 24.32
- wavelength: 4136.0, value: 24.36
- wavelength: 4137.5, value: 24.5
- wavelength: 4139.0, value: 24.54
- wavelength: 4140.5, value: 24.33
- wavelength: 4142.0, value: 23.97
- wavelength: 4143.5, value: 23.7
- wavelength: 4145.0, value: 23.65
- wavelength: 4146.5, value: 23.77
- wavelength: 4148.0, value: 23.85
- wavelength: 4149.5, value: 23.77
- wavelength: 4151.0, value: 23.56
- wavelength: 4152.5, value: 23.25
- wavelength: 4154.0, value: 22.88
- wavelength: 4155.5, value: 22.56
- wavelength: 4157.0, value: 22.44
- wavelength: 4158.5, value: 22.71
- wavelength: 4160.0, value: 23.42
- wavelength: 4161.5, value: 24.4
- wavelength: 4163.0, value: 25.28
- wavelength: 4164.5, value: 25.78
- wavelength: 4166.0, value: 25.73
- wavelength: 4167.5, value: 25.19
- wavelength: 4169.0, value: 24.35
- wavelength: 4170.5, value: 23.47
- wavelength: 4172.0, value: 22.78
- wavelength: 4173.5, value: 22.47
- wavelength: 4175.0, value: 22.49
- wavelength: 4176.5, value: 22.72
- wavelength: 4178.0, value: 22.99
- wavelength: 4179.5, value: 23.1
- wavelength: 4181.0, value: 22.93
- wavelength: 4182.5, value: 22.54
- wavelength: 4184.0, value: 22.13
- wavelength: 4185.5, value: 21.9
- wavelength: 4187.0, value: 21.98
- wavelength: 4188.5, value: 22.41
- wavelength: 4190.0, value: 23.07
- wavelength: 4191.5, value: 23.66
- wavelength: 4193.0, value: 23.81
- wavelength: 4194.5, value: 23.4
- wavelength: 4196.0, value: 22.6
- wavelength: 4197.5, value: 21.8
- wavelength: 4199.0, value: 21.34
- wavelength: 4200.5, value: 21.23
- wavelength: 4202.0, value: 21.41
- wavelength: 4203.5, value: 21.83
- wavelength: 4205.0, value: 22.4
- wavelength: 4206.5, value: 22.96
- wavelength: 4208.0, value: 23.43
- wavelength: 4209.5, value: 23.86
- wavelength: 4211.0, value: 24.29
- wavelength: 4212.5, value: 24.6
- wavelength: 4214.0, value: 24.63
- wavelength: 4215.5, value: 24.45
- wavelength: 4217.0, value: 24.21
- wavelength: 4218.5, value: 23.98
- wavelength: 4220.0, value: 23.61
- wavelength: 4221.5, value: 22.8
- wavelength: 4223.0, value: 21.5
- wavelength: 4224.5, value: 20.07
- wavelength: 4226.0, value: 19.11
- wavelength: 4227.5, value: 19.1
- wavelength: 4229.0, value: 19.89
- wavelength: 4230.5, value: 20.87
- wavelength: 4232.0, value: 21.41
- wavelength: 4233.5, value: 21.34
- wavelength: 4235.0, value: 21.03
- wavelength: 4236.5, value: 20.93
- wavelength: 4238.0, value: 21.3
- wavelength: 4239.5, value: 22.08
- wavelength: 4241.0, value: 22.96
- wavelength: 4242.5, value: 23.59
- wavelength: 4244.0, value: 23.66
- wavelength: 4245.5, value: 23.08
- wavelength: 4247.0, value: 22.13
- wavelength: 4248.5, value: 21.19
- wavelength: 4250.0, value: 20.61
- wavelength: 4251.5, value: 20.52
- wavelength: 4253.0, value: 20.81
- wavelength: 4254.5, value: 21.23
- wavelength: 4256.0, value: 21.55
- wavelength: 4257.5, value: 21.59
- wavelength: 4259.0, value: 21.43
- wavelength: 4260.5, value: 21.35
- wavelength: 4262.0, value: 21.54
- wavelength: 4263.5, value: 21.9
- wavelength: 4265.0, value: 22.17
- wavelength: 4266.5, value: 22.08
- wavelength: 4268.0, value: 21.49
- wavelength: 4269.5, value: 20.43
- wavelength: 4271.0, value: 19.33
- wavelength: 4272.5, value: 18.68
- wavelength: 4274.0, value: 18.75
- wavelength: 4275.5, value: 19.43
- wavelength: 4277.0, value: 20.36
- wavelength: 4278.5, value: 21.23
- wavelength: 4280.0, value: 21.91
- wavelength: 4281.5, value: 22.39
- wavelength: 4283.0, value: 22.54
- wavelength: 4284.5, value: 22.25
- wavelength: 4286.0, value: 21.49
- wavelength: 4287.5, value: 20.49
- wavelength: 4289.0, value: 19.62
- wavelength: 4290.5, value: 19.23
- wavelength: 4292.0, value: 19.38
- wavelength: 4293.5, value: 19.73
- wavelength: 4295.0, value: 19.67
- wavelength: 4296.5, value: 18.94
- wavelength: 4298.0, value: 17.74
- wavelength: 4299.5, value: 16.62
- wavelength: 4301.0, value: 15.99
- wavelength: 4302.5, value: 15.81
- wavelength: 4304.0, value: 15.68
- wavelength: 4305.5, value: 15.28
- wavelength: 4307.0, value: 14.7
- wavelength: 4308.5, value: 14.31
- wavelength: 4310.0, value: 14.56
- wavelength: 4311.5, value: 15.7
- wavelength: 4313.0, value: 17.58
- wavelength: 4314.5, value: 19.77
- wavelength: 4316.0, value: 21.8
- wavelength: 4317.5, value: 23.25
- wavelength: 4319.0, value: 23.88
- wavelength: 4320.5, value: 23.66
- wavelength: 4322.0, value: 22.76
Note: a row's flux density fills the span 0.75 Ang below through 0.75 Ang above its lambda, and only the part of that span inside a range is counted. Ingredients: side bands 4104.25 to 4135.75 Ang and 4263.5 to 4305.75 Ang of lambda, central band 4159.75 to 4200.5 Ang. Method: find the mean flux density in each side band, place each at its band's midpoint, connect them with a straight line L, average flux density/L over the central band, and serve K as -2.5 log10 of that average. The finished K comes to -0.06 mag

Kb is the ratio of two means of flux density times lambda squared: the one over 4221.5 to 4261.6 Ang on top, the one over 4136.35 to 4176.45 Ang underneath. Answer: 0.9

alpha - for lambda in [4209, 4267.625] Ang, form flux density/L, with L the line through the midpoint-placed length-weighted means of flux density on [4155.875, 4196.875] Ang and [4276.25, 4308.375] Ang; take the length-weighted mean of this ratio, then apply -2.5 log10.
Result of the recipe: -0.05 mag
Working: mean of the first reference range 23.3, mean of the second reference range 19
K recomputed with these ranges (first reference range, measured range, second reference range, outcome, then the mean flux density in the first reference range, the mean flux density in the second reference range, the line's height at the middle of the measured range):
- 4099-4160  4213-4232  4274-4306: -0.056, 23.1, 19.3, 20.9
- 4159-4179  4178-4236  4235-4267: 0.025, 23.9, 21.8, 22.9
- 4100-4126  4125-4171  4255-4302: -0.088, 22.5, 20.3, 22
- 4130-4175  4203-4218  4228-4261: -0.061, 23.9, 21.6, 22.4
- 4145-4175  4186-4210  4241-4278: 0.011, 23.7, 21.2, 22.8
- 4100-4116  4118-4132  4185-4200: -0.067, 21.8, 22.6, 22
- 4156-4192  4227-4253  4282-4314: -0.053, 23.3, 18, 20.5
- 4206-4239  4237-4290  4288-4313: -0.097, 22.2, 17.1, 19.5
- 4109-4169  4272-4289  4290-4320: -0.108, 23.9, 18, 18.9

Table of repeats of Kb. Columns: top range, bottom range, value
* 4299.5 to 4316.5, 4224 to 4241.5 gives 0.82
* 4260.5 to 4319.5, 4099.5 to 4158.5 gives 0.91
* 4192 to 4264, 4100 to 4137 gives 1.02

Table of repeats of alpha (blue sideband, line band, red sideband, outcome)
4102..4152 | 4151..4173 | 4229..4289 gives -0.048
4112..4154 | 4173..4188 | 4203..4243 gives 0.024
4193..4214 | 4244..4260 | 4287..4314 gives -0.077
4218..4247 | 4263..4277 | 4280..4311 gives -0.038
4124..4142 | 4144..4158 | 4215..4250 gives 0.009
